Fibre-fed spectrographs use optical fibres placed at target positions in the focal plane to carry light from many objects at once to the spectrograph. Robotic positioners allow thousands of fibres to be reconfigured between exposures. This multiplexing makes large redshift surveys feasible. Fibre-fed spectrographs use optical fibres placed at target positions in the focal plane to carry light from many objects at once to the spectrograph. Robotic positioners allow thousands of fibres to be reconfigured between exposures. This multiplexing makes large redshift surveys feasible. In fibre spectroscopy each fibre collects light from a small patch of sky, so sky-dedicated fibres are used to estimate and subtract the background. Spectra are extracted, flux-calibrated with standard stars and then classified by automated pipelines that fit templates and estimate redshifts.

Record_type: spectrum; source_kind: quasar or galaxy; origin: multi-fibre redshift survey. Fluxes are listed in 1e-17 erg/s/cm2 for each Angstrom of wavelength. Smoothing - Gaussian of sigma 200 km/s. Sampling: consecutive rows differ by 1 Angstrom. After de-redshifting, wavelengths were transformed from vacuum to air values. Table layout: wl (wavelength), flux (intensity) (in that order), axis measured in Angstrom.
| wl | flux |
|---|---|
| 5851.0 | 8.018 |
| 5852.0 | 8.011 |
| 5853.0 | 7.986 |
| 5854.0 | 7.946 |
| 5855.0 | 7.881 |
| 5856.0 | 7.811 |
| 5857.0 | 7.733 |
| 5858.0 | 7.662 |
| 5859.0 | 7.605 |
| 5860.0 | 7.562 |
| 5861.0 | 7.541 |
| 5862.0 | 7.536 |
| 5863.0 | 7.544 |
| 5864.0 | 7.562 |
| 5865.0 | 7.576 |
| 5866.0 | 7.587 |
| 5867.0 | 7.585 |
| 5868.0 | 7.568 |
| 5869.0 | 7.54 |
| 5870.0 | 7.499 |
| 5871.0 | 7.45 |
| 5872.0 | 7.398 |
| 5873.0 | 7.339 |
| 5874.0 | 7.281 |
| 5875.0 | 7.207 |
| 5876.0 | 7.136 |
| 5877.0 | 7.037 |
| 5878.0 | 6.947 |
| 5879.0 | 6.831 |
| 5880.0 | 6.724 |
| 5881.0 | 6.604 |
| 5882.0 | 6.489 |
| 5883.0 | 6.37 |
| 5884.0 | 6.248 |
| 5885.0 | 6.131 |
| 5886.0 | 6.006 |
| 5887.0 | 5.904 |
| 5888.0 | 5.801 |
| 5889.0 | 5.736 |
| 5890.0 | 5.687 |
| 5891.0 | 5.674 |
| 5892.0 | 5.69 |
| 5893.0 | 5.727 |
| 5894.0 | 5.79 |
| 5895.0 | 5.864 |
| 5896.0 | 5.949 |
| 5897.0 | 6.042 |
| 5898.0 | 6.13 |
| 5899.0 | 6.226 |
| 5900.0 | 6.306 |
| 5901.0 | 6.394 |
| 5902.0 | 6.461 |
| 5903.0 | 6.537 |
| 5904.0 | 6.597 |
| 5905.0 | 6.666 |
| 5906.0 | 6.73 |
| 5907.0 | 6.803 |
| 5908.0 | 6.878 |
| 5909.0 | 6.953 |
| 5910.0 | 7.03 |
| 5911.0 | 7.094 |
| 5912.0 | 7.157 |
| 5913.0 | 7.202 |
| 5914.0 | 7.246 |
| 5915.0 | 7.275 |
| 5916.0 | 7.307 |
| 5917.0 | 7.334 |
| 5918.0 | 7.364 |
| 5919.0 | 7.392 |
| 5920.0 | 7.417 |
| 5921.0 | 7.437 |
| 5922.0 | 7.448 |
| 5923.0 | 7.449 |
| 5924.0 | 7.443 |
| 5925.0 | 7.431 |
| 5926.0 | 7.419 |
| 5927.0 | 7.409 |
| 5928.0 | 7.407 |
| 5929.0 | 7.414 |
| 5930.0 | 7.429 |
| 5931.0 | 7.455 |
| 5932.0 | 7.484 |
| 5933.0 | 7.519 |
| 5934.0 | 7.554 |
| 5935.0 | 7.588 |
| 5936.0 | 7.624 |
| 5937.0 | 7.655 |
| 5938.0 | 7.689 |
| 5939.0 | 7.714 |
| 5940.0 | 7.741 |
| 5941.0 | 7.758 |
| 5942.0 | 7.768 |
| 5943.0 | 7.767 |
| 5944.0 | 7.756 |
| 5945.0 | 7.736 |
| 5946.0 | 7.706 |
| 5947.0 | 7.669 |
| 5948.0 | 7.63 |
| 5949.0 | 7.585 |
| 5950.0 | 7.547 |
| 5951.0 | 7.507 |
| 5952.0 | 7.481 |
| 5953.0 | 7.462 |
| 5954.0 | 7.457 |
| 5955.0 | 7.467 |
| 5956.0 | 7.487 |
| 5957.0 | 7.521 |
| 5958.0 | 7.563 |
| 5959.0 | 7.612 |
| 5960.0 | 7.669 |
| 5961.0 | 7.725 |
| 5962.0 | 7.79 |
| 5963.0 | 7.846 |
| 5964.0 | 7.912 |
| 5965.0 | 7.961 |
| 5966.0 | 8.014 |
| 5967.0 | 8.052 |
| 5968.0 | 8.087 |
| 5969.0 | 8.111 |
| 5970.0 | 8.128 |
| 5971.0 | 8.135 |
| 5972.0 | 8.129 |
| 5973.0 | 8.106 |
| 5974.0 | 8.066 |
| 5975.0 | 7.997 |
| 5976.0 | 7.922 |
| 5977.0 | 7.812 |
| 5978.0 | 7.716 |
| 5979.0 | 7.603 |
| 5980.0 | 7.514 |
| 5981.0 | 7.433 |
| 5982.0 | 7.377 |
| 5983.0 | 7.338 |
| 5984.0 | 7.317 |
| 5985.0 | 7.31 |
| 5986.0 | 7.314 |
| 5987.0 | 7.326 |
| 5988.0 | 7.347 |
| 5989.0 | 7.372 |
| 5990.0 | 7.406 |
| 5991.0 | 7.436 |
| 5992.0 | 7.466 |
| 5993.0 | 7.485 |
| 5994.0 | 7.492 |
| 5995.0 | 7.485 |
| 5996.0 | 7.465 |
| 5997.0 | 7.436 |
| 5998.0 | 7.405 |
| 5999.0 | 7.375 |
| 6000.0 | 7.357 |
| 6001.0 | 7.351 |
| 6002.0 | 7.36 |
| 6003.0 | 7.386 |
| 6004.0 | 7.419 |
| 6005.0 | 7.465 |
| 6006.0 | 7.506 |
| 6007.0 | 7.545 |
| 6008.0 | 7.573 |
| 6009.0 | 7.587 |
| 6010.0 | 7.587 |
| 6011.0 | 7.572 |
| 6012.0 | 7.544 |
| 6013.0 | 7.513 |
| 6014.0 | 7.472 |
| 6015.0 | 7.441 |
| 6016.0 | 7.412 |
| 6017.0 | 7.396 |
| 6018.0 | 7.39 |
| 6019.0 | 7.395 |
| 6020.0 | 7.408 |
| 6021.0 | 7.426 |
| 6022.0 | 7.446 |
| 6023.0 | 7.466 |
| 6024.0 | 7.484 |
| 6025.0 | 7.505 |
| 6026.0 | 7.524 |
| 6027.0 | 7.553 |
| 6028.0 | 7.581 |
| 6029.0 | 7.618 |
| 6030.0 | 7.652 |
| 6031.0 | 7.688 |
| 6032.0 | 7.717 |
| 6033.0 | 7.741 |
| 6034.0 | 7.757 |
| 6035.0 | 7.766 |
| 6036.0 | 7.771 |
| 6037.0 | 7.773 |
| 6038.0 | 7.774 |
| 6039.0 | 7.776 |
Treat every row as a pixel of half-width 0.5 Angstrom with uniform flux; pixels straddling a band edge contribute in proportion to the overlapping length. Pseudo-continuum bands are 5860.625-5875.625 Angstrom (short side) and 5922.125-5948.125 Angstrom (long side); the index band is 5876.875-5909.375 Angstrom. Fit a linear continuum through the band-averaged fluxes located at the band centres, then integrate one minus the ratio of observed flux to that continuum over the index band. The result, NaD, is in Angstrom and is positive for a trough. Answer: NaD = 5.30 Angstrom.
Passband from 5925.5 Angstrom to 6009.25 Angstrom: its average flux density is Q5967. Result 7.61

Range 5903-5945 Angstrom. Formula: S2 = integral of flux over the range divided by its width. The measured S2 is 7.36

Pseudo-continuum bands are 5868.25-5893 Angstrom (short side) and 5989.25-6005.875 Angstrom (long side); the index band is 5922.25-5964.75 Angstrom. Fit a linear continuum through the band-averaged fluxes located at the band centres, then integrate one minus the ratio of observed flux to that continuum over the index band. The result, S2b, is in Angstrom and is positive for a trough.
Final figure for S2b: -3.30 Angstrom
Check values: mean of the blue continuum 6.61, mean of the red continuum 7.43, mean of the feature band 7.59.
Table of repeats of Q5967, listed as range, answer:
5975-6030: 7.48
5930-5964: 7.62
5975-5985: 7.57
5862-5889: 6.96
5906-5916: 7.07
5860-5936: 6.93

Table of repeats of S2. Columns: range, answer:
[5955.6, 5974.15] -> 7.89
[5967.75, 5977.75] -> 8.04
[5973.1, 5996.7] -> 7.53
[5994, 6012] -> 7.47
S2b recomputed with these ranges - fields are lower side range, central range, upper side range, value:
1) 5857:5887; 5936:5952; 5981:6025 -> -0.8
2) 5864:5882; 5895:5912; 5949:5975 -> 2.0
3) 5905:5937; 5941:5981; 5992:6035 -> -2.0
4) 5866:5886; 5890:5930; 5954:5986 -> 2.6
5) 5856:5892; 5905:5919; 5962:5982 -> 0.4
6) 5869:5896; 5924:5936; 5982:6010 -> -1.0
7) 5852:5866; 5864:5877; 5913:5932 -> 0.4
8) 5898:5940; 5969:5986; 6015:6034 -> -0.8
